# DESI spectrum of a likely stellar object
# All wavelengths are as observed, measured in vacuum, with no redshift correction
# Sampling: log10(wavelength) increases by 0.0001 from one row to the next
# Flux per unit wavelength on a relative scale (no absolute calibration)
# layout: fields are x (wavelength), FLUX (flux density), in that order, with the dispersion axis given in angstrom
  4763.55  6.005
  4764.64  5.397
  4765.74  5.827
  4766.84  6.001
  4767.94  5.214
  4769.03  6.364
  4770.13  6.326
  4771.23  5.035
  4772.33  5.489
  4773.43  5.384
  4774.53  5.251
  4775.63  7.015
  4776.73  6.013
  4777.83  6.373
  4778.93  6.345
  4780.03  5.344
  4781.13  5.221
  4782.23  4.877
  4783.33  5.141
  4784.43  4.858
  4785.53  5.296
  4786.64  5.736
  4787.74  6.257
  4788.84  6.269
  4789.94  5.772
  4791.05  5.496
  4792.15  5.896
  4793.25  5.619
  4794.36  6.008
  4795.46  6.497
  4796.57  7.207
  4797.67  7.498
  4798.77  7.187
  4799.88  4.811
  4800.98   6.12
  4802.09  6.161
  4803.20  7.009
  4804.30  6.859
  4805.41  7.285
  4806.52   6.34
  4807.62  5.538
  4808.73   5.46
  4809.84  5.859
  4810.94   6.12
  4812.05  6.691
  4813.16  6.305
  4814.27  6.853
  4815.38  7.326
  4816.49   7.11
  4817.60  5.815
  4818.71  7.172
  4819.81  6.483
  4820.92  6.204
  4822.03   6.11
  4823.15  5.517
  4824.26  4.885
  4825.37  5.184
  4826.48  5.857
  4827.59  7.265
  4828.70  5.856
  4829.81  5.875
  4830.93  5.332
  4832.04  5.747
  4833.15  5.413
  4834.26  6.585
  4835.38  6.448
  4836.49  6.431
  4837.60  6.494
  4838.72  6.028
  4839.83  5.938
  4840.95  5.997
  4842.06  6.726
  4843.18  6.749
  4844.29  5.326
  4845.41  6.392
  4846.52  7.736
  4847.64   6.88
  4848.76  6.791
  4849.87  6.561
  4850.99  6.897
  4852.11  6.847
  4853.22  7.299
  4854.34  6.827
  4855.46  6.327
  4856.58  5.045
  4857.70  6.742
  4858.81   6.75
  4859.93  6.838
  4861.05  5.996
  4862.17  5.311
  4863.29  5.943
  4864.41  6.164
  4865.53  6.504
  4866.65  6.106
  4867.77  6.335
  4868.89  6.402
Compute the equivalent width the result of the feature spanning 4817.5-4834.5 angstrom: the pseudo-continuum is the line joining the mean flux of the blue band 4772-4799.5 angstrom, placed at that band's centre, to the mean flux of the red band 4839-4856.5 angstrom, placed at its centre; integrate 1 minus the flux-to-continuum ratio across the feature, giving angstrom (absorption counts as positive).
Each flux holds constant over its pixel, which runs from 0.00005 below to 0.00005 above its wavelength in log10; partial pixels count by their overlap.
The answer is 1.0 angstrom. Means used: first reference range 5.92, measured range 5.95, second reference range 6.57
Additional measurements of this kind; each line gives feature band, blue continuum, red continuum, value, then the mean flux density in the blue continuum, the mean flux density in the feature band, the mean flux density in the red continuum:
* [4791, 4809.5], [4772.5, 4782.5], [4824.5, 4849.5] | -1.1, 5.77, 6.31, 6.22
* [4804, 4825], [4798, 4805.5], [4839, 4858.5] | 0.6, 6.47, 6.29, 6.53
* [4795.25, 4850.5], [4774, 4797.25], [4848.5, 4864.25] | -1.5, 5.84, 6.32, 6.43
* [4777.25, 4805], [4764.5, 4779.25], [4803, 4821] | 0.8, 5.86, 6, 6.5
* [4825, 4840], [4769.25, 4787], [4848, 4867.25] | 0.3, 5.62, 6.05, 6.41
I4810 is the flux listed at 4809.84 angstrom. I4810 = 5.859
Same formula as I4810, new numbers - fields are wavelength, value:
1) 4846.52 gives 7.736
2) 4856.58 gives 5.045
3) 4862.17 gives 5.311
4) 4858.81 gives 6.75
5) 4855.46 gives 6.327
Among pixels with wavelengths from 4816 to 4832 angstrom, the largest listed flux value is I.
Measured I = 7.265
